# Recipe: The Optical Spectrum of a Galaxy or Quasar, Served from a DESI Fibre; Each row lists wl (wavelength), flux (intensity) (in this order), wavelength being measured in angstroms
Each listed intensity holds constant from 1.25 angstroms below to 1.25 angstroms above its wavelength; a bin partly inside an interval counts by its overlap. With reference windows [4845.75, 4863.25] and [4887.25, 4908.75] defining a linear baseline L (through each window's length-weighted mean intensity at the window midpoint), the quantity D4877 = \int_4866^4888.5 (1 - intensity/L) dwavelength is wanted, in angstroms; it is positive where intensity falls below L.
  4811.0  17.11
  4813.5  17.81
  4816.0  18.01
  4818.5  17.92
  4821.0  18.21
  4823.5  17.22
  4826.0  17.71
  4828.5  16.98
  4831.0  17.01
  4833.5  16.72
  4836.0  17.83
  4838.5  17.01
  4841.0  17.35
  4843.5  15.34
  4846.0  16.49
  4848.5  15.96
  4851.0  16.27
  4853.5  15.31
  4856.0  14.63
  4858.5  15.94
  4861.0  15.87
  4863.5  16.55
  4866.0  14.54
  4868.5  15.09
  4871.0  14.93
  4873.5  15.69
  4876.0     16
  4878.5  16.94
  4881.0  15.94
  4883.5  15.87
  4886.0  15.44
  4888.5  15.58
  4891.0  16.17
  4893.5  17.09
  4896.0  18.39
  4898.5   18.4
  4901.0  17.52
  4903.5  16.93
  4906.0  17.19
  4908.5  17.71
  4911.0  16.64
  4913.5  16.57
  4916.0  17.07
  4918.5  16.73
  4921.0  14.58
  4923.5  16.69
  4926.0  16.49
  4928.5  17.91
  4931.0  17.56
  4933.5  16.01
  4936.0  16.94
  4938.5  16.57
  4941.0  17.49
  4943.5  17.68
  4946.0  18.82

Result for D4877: 1.17 angstroms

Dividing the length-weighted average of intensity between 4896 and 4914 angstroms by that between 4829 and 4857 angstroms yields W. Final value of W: 1.06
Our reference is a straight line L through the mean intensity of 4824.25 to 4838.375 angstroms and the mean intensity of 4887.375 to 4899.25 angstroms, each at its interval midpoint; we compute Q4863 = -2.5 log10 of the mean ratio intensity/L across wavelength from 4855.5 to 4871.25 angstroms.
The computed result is 0.115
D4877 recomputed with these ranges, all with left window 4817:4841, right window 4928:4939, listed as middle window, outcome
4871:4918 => 1.22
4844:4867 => 2.08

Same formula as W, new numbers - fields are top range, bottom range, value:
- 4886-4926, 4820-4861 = 1.01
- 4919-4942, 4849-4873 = 1.08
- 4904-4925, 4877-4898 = 1.01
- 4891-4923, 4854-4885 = 1.09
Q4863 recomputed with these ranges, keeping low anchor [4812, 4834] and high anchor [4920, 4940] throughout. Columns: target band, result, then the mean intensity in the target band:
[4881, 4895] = 0.06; 16.1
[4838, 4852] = 0.06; 16.4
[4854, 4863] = 0.11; 15.6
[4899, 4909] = -0.03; 17.4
